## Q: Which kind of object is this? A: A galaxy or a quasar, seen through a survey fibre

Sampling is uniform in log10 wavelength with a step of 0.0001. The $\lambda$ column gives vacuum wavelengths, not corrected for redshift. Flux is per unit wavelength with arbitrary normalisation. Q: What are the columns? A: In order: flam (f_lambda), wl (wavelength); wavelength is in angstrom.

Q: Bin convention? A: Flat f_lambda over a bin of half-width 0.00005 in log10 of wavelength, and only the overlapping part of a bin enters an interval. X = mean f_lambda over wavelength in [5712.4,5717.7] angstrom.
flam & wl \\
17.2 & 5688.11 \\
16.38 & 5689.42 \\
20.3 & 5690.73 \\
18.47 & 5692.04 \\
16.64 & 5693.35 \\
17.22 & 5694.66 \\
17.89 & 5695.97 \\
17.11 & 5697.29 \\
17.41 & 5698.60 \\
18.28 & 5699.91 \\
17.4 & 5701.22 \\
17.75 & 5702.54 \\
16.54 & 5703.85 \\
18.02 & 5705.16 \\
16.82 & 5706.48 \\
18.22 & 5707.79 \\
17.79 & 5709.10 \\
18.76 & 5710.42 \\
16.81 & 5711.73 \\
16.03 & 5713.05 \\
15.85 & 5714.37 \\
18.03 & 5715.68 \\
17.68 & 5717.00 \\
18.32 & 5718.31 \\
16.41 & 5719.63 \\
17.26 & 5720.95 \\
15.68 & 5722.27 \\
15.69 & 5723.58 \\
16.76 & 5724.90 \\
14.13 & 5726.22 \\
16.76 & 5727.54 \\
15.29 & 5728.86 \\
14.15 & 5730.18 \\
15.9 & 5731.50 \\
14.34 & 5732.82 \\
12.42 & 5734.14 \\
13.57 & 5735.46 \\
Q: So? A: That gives 16.9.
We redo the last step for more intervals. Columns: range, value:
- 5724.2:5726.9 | 15.4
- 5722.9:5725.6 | 16.2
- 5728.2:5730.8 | 14.7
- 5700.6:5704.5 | 17.2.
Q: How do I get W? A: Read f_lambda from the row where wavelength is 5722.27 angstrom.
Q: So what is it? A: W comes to 15.68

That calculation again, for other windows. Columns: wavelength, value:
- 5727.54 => 16.76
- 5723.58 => 15.69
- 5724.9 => 16.76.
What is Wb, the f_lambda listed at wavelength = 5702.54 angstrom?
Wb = 17.75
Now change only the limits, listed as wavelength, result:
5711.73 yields 16.81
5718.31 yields 18.32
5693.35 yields 16.64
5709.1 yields 17.79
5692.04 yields 18.47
